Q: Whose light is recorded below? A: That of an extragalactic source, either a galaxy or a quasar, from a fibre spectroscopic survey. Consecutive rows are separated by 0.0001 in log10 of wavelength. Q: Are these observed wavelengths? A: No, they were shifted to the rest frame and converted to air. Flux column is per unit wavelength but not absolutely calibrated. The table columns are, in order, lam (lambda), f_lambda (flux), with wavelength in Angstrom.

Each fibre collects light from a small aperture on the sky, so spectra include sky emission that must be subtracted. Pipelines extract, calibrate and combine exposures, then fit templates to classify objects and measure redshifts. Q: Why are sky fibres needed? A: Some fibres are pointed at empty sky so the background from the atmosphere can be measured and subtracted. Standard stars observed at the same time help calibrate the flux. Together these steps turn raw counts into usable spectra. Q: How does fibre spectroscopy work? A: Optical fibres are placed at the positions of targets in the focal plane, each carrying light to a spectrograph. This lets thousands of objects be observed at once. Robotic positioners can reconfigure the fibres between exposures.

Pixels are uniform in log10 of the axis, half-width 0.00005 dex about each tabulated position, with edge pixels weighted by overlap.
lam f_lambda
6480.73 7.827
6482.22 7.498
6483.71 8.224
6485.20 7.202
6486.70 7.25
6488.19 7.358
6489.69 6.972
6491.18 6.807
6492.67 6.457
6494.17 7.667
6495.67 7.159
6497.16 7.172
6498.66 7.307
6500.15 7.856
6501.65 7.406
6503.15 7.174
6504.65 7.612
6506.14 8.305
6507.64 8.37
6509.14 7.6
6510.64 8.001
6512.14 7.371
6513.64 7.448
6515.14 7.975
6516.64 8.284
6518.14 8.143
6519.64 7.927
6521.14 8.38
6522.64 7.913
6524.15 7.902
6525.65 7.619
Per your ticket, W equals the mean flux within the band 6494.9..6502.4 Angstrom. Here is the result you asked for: 7.38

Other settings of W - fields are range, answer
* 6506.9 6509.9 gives 7.98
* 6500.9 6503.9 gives 7.28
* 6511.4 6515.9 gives 7.6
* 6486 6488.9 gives 7.31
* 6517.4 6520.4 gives 8.04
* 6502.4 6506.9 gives 7.7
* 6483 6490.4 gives 7.39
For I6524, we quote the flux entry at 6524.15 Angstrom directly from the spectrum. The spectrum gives 7.902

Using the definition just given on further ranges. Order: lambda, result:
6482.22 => 7.498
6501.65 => 7.406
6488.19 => 7.358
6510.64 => 8.001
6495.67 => 7.159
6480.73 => 7.827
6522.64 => 7.913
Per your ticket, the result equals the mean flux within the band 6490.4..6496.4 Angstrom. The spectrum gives 7.02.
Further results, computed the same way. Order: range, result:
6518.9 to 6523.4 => 8.06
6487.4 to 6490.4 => 7.16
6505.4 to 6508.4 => 8.33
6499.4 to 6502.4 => 7.64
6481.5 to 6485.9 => 7.66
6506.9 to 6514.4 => 7.75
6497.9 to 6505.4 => 7.47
